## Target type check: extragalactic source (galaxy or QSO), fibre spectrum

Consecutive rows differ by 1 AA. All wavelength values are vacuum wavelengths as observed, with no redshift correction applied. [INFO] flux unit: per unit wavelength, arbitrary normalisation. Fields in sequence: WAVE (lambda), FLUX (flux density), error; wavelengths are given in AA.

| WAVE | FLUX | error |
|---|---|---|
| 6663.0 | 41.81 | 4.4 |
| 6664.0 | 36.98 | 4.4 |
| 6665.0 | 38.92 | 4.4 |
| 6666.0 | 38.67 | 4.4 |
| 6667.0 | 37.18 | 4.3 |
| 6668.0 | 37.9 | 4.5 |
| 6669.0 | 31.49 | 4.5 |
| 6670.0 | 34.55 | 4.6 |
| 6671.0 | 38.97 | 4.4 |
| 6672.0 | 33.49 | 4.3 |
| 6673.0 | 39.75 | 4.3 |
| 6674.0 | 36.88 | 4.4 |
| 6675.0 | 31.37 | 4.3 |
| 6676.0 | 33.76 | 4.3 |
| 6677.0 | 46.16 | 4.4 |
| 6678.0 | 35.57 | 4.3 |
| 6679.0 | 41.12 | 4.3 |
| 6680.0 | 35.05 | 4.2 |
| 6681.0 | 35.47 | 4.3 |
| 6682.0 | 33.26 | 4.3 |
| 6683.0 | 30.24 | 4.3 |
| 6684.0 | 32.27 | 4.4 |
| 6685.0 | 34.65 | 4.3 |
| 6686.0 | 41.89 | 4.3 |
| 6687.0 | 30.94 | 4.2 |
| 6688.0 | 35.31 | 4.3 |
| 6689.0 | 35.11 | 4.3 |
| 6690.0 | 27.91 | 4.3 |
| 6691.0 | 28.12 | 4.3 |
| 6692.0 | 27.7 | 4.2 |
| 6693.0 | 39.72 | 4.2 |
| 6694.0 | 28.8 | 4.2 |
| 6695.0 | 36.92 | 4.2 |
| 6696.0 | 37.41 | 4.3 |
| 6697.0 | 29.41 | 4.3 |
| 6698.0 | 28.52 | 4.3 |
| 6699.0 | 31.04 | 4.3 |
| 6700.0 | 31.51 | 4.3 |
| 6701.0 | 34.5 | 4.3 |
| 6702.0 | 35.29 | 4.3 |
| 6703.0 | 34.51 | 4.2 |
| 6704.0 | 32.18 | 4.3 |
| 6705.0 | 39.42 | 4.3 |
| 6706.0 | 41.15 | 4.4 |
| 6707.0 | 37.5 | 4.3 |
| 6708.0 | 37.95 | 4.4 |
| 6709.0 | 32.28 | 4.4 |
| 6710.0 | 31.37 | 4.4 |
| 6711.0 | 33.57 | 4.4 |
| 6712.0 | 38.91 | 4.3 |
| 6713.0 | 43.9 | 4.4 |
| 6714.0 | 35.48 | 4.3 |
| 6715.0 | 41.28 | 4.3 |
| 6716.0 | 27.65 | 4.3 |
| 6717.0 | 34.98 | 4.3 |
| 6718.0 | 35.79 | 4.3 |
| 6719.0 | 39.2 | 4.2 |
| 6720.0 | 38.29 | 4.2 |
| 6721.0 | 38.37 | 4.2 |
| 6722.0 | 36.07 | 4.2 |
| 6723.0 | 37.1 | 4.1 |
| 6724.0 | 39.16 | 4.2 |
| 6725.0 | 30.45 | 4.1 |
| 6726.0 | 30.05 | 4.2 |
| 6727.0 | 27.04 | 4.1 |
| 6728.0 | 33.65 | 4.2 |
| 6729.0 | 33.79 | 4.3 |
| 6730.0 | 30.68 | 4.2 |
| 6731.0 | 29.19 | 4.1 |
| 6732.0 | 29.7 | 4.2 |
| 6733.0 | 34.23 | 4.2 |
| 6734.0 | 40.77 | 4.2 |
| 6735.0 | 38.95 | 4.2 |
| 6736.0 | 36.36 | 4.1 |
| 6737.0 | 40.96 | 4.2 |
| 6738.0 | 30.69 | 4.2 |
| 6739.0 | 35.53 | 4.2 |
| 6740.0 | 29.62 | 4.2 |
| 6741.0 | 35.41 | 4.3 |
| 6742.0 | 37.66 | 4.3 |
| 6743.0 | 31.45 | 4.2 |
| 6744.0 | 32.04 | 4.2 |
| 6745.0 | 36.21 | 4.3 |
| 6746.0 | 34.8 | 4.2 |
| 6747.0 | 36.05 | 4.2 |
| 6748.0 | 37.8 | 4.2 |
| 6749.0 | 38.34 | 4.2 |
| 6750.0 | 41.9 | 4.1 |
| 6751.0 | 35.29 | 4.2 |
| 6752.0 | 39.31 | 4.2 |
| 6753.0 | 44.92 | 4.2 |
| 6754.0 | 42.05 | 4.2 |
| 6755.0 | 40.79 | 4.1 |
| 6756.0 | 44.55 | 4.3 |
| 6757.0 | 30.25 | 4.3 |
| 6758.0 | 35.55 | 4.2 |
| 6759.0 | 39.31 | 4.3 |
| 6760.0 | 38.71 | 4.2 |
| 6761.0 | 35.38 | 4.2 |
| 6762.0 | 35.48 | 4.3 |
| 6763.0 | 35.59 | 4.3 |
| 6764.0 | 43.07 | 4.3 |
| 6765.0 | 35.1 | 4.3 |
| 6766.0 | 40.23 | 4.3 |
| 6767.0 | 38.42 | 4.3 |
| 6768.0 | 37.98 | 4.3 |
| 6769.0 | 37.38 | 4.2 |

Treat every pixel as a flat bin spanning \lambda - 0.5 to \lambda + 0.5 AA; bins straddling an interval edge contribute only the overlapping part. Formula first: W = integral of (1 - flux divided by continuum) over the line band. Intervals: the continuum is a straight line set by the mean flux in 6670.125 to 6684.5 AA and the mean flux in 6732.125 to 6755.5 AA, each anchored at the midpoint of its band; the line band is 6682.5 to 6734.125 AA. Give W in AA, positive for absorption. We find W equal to 3.0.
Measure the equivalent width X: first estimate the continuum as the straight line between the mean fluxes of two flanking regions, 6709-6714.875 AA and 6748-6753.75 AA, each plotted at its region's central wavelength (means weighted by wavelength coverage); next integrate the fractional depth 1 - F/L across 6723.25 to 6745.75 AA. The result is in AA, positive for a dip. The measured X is 2.7 AA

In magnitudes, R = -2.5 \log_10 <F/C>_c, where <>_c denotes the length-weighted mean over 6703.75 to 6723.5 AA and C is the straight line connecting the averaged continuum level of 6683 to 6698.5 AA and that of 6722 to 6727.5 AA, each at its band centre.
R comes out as -0.11 mag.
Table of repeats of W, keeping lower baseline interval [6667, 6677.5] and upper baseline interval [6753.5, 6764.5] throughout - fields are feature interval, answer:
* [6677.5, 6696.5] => 1.4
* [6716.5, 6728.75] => 0.8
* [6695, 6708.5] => 0.9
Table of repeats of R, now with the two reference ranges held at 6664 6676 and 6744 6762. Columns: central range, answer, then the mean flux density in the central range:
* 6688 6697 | 0.127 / 32.7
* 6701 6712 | 0.042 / 35.6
